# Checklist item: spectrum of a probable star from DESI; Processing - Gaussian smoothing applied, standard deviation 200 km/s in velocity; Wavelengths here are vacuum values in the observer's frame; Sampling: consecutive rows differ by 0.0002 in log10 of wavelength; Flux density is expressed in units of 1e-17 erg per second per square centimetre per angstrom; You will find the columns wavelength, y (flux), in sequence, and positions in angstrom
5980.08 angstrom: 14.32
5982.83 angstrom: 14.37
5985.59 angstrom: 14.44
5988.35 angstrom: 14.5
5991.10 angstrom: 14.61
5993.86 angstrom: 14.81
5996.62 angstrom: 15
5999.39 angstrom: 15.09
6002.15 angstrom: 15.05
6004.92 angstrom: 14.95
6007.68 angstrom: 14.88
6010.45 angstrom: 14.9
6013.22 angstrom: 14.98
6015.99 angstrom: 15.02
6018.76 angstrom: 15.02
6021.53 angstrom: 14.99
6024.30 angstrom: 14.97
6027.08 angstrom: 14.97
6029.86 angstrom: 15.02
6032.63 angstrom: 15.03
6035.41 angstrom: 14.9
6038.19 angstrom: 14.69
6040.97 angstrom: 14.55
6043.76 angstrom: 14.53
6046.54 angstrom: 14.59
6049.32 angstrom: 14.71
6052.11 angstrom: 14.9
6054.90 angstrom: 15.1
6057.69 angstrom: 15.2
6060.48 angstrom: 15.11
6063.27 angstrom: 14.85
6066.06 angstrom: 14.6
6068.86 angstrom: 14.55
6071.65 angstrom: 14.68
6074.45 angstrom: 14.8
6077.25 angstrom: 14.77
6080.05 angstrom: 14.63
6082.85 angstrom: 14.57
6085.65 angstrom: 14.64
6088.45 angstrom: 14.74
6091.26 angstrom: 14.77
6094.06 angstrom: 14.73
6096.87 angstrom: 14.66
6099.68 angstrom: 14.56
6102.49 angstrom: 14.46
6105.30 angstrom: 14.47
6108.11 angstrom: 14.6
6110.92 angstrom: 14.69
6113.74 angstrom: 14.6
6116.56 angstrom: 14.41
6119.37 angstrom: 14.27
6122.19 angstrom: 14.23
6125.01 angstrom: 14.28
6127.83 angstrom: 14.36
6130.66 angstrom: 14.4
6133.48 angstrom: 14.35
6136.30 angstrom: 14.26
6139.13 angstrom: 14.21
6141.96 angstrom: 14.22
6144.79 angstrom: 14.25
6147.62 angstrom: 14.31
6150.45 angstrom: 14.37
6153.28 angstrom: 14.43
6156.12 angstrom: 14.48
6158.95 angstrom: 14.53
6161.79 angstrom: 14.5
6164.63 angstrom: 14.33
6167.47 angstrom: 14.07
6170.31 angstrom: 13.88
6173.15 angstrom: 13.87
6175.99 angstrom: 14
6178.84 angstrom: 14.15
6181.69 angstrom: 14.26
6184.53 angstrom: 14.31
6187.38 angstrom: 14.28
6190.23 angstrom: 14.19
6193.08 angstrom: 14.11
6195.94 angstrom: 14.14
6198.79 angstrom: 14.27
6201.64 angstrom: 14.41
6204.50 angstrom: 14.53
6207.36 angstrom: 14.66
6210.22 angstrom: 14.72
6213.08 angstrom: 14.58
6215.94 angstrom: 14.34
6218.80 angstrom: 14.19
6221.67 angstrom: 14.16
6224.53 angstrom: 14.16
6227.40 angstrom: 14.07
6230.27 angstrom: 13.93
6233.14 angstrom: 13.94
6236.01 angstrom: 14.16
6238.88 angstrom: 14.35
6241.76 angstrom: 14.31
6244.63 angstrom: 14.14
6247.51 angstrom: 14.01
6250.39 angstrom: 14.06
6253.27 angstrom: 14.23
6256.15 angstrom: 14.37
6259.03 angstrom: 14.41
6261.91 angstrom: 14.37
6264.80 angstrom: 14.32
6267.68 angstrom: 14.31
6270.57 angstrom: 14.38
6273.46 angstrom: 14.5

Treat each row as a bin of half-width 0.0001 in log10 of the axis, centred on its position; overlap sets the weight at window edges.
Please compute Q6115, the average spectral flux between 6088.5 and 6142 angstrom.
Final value 14.5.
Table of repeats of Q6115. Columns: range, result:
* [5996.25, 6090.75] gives 14.8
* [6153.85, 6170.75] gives 14.3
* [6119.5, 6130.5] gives 14.3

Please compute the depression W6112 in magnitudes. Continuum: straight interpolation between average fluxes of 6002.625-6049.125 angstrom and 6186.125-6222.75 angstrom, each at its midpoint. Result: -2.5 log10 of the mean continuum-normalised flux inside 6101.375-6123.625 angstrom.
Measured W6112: 0.011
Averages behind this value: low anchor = 14.9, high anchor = 14.4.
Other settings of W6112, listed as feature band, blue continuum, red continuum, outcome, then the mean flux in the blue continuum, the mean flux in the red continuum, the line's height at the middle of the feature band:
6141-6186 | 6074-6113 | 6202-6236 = 0.015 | 14.6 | 14.3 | 14.4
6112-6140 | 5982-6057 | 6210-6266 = 0.015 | 14.8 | 14.2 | 14.5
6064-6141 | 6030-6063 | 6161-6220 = 0.007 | 14.9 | 14.3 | 14.6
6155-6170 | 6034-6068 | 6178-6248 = 0.006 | 14.8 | 14.3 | 14.4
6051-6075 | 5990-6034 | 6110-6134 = -0.013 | 15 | 14.4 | 14.7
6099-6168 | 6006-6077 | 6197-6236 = 0.013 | 14.9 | 14.3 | 14.6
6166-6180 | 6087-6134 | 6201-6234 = 0.030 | 14.5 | 14.3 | 14.4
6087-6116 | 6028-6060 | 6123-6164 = -0.004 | 14.8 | 14.4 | 14.6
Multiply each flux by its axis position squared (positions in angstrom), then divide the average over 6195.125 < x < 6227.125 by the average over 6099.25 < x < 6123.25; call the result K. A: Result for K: 1.03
